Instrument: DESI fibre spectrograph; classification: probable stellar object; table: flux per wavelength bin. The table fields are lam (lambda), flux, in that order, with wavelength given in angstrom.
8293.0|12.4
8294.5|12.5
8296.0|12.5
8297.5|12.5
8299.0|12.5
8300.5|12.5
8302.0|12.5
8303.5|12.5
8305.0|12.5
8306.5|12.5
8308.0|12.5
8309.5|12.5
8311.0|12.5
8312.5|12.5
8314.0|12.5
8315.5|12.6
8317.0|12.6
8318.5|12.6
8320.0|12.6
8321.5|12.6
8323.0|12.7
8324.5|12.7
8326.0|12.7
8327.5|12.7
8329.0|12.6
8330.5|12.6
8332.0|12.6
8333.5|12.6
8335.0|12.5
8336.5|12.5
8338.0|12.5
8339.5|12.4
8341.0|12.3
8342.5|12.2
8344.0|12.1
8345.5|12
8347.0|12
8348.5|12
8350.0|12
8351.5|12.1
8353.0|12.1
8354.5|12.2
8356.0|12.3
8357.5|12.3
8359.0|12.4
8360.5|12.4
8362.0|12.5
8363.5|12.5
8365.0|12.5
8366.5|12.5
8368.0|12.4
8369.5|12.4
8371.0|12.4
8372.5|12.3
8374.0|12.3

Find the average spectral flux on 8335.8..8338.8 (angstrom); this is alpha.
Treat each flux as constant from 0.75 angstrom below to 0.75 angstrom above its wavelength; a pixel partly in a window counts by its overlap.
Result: 12.5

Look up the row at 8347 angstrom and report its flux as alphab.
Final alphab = 12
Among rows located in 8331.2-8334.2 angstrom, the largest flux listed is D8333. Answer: 12.6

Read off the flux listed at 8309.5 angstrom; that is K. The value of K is 12.5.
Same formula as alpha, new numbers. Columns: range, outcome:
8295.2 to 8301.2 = 12.5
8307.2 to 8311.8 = 12.5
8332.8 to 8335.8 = 12.5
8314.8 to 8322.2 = 12.6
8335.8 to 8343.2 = 12.4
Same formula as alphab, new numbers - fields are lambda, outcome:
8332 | 12.6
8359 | 12.4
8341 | 12.3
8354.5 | 12.2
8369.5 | 12.4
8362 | 12.5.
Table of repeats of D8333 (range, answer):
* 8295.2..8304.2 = 12.5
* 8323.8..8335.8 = 12.7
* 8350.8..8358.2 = 12.3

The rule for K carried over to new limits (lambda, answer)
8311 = 12.5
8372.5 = 12.3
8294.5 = 12.5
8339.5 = 12.4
